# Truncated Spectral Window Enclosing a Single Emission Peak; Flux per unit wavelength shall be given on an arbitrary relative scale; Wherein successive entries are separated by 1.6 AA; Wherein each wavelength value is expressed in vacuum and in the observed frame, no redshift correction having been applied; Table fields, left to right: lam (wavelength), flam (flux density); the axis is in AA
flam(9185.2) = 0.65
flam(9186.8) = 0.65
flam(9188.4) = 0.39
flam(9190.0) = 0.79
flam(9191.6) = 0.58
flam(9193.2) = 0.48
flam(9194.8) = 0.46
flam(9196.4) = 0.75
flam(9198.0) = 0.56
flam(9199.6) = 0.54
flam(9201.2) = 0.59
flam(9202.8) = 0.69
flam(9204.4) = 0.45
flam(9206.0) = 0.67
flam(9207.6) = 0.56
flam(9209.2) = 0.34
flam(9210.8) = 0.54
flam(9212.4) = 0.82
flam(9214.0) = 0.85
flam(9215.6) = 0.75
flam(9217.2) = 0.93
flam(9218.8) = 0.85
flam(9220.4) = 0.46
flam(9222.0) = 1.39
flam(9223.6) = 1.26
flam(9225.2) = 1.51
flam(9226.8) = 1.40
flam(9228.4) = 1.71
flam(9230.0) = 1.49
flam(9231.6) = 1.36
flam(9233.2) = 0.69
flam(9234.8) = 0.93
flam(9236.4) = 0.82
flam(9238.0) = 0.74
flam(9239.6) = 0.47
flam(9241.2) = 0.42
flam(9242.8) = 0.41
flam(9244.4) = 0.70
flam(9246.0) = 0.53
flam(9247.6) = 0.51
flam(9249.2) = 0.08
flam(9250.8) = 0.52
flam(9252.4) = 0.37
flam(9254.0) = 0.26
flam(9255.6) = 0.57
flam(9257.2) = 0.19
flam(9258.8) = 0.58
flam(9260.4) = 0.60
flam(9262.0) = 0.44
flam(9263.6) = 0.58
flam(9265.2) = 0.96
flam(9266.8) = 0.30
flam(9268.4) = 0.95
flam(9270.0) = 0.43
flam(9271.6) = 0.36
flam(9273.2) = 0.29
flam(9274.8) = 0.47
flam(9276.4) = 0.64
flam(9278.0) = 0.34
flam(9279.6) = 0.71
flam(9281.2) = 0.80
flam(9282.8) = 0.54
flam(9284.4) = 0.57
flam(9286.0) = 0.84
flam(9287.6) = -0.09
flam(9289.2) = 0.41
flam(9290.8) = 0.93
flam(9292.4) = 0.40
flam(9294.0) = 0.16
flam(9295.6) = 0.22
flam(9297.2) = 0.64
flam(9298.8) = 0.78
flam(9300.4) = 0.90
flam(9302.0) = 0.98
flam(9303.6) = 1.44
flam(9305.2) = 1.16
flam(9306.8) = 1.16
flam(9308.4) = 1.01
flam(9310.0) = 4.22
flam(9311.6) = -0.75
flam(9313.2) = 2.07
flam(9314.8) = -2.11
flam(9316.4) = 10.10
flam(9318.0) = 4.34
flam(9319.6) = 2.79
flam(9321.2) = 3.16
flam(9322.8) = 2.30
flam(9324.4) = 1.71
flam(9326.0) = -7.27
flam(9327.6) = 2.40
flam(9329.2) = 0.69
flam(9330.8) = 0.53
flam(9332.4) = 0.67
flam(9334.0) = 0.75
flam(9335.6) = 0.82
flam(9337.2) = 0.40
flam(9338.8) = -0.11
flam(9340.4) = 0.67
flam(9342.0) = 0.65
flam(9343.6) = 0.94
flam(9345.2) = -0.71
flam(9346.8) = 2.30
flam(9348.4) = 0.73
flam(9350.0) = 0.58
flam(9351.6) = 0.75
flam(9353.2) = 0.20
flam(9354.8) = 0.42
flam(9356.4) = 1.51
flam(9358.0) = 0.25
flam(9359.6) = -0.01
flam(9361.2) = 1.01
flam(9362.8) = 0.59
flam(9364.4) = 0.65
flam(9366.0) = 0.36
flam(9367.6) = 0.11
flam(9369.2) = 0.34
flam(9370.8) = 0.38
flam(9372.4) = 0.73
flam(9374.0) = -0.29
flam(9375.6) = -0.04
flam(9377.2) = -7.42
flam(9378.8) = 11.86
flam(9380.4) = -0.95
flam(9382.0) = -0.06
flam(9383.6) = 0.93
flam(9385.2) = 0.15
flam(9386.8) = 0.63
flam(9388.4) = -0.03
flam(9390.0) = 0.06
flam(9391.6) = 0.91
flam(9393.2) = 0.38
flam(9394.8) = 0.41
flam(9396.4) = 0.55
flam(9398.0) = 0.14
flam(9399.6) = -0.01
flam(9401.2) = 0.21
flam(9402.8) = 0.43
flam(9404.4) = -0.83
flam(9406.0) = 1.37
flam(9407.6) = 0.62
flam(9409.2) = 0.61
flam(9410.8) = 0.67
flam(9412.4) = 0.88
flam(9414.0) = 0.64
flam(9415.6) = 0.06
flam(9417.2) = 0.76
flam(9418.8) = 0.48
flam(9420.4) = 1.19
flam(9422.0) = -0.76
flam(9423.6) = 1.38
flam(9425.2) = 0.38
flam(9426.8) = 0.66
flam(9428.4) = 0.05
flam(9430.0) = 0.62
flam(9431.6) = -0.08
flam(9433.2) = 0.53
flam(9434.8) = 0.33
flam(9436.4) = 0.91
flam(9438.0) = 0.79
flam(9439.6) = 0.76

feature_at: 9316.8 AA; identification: [O III] 5007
